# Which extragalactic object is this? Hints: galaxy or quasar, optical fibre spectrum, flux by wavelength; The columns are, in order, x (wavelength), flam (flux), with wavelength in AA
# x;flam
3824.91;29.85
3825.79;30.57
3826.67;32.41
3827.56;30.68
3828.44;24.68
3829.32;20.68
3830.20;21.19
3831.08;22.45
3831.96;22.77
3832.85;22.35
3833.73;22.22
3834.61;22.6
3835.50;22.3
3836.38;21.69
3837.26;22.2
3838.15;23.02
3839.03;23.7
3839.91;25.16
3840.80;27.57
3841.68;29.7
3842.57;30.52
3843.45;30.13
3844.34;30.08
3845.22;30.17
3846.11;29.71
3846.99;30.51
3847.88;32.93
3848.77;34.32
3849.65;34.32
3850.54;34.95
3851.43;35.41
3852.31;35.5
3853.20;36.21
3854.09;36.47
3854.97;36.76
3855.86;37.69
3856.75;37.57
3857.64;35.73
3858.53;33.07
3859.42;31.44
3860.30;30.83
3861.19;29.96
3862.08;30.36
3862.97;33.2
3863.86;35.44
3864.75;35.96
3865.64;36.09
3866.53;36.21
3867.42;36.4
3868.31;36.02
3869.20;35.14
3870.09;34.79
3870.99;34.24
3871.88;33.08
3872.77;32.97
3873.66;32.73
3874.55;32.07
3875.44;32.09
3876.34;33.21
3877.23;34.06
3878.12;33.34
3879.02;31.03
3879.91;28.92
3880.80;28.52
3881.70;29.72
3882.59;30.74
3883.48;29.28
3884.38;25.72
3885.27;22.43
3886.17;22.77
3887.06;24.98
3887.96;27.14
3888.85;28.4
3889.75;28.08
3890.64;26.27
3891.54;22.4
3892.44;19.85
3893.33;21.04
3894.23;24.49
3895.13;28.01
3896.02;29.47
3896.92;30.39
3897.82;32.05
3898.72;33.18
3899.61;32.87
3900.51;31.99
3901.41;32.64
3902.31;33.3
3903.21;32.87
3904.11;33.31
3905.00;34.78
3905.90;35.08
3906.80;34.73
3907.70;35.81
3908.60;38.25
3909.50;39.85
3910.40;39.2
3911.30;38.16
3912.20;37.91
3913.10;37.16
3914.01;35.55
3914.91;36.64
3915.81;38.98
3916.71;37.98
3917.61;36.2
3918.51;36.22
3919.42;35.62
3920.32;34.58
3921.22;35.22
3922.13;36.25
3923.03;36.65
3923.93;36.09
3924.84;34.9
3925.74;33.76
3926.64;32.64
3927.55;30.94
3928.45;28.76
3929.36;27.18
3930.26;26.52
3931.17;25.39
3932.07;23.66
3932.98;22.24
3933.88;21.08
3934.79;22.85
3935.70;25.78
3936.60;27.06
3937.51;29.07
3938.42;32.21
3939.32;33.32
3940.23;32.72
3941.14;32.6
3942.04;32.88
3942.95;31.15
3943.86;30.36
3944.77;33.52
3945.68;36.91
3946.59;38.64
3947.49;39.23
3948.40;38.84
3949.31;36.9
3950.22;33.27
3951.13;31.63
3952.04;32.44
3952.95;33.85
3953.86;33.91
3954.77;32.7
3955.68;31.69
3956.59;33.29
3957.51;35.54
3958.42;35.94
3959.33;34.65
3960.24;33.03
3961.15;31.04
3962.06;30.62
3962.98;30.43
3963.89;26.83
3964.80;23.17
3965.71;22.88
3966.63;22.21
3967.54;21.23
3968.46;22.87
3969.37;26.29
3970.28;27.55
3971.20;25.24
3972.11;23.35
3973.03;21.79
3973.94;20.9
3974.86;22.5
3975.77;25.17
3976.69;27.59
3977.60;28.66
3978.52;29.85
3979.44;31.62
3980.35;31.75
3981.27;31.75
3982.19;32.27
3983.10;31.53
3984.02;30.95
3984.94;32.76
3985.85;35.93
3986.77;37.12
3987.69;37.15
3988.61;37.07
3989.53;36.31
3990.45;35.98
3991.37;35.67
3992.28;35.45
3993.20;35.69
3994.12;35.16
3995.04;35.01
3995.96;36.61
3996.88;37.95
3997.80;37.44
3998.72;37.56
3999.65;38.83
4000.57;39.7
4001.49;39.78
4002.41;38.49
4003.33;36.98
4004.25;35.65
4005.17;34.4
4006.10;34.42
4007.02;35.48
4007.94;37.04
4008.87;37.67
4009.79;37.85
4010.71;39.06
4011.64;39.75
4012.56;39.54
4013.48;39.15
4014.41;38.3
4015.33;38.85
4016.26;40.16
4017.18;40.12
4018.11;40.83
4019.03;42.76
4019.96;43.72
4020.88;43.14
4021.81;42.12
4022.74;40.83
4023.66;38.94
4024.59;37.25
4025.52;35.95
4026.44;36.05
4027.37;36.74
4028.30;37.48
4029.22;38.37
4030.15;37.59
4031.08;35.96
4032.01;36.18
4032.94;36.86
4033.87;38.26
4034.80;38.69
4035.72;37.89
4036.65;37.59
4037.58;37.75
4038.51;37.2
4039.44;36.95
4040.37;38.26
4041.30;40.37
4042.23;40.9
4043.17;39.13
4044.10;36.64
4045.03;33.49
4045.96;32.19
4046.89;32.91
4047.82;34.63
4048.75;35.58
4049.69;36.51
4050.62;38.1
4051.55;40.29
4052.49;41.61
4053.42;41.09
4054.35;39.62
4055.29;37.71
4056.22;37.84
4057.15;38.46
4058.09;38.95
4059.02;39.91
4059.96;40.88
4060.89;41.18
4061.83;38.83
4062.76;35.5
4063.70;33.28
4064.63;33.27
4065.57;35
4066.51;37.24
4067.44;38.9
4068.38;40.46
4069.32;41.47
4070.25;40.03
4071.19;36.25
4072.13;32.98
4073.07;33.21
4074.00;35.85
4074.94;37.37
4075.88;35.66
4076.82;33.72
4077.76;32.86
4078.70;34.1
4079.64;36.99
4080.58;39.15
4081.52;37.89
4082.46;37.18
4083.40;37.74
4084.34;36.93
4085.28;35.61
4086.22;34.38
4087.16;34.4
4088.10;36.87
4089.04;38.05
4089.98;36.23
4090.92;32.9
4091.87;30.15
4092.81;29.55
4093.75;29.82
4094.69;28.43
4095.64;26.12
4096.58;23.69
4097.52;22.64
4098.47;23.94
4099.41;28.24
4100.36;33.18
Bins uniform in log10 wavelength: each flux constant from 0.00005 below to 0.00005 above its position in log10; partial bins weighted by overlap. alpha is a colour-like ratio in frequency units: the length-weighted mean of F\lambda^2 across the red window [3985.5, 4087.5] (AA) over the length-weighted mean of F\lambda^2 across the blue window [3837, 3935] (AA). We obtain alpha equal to 1.3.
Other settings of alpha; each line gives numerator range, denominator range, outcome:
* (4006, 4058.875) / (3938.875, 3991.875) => 1.27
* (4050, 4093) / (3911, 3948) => 1.22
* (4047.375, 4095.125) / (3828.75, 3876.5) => 1.32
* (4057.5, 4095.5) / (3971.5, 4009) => 1.12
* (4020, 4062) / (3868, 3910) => 1.34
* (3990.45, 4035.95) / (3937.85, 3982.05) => 1.29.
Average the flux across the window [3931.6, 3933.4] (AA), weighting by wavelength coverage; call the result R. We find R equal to 23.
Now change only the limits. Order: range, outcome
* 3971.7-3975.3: 22.1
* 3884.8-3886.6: 22.6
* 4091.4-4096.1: 28.8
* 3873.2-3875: 32.5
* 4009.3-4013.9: 39.1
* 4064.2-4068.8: 36.9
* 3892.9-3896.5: 25.8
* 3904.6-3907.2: 34.9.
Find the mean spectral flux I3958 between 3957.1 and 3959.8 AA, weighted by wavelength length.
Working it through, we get 35.4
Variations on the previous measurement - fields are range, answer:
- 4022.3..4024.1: 40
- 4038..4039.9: 37.1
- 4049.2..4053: 39.1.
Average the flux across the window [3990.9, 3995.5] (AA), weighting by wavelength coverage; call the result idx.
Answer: 35.4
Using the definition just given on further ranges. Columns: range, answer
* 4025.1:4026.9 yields 36.1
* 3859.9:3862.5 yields 30.4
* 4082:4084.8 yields 37.3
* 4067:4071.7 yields 39.3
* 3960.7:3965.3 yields 28.4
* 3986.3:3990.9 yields 36.7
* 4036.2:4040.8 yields 37.5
